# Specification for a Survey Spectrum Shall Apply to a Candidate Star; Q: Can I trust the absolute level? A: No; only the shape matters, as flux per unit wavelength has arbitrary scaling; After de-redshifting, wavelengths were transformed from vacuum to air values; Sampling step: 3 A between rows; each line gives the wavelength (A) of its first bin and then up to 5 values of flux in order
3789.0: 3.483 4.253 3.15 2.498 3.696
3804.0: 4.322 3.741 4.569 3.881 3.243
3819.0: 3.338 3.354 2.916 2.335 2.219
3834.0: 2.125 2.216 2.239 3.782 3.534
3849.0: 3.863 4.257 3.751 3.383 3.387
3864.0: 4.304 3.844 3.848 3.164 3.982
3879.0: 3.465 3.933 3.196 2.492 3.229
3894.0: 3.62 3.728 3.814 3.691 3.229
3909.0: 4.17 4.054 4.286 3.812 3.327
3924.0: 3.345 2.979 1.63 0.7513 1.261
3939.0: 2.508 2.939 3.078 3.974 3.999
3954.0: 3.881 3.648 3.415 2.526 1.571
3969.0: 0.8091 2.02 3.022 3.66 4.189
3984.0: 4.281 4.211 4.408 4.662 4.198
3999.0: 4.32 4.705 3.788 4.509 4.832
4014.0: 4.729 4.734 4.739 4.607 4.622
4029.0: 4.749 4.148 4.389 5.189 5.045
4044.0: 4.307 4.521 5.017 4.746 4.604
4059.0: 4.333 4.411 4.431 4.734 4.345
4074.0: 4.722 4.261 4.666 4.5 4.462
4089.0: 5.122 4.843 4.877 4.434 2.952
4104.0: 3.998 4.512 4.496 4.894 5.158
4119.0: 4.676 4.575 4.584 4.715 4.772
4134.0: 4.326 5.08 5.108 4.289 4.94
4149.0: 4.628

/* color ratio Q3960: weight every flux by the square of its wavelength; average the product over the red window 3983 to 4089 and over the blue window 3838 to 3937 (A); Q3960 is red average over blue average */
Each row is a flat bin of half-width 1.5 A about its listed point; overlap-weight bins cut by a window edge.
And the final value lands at 1.45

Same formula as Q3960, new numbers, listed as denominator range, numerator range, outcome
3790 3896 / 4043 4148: 1.53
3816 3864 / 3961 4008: 1.20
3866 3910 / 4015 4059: 1.42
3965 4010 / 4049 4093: 1.31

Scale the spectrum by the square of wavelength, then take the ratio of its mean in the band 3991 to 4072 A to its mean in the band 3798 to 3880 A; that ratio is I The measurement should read 1.5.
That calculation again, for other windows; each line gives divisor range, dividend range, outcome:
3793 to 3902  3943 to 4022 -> 1.19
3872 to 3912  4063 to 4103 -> 1.39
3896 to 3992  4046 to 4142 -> 1.55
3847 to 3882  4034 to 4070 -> 1.36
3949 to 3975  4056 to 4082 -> 1.71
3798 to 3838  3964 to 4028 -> 1.34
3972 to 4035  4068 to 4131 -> 1.11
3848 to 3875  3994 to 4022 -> 1.29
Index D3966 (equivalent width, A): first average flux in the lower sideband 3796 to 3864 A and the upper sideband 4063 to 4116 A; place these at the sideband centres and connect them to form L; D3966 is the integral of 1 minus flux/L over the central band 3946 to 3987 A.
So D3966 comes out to 7.8 A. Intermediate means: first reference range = 3.32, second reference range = 4.5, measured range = 3.19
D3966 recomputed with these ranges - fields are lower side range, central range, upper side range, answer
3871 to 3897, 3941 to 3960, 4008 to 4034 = 1.98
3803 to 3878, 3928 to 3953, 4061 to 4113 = 8.44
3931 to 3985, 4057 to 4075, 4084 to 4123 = -1.73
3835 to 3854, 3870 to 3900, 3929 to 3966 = -3.66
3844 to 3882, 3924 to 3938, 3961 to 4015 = 6.95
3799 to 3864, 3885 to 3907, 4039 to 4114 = 1.66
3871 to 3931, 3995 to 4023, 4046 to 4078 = -2.07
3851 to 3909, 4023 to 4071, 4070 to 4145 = -3.22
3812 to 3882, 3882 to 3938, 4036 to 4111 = 7.55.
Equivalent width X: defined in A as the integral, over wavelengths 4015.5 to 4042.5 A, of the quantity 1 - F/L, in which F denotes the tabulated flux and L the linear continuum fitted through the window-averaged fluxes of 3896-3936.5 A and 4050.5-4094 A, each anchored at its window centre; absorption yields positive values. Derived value -3.1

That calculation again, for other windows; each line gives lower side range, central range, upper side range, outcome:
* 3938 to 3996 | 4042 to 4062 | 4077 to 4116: -2.4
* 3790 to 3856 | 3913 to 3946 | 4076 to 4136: 9.1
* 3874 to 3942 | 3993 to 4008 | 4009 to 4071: -0.4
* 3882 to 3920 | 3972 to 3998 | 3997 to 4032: 2.1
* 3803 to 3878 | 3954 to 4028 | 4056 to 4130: 4.5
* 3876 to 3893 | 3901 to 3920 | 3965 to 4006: -2.6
